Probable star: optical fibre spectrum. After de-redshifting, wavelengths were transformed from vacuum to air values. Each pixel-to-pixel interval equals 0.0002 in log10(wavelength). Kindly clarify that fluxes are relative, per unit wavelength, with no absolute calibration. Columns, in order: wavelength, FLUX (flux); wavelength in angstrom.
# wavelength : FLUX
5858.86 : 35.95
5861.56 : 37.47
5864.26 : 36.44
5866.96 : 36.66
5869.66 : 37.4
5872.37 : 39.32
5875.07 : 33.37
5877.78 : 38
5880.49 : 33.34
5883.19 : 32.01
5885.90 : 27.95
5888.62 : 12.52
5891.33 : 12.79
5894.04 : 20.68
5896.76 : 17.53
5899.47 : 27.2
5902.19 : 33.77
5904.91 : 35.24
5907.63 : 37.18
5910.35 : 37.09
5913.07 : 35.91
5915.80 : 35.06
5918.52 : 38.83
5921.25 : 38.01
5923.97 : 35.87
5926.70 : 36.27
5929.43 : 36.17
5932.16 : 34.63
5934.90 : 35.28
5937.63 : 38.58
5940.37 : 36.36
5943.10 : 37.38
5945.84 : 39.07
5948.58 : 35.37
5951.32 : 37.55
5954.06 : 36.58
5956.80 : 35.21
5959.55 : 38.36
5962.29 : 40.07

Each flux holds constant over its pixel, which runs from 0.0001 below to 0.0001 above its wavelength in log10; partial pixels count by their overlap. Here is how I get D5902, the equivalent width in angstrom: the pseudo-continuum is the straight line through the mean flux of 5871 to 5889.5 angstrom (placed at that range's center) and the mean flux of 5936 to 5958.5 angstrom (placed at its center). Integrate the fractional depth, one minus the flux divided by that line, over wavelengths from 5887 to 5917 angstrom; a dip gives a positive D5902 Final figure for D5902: 5.1 angstrom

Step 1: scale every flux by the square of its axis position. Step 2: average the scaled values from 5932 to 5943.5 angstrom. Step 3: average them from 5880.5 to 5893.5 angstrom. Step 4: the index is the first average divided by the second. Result 1.7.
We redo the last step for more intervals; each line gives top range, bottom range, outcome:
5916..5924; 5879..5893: 1.60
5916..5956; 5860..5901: 1.27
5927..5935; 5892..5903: 1.52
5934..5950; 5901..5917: 1.05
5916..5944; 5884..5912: 1.40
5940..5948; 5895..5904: 1.45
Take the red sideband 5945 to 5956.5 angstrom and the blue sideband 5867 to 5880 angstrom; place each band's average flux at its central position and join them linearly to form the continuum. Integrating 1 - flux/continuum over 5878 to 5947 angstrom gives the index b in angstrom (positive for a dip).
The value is 8.5 angstrom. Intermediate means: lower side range 36.7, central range 32.3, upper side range 36.9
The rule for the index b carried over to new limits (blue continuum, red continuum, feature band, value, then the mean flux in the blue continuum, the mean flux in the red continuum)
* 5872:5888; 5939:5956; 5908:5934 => -0.8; 32.7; 37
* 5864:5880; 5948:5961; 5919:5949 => 0.0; 36.7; 36.7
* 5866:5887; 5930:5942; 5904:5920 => -0.4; 34.8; 36.2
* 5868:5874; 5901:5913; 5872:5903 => 8.6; 38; 35.9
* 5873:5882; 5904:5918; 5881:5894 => 4.9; 35.2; 36.3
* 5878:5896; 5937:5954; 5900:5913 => -3.1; 24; 37.3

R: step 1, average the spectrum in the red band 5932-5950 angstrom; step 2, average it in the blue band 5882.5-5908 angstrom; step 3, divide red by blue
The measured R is 1.5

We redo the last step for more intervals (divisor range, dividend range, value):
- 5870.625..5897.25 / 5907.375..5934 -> 1.34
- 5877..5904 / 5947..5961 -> 1.44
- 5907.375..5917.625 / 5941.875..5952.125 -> 1.03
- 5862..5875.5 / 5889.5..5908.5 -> 0.70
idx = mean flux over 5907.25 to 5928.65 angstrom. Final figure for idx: 36.8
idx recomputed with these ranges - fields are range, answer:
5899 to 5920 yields 35.4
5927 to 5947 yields 36.7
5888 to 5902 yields 19.8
